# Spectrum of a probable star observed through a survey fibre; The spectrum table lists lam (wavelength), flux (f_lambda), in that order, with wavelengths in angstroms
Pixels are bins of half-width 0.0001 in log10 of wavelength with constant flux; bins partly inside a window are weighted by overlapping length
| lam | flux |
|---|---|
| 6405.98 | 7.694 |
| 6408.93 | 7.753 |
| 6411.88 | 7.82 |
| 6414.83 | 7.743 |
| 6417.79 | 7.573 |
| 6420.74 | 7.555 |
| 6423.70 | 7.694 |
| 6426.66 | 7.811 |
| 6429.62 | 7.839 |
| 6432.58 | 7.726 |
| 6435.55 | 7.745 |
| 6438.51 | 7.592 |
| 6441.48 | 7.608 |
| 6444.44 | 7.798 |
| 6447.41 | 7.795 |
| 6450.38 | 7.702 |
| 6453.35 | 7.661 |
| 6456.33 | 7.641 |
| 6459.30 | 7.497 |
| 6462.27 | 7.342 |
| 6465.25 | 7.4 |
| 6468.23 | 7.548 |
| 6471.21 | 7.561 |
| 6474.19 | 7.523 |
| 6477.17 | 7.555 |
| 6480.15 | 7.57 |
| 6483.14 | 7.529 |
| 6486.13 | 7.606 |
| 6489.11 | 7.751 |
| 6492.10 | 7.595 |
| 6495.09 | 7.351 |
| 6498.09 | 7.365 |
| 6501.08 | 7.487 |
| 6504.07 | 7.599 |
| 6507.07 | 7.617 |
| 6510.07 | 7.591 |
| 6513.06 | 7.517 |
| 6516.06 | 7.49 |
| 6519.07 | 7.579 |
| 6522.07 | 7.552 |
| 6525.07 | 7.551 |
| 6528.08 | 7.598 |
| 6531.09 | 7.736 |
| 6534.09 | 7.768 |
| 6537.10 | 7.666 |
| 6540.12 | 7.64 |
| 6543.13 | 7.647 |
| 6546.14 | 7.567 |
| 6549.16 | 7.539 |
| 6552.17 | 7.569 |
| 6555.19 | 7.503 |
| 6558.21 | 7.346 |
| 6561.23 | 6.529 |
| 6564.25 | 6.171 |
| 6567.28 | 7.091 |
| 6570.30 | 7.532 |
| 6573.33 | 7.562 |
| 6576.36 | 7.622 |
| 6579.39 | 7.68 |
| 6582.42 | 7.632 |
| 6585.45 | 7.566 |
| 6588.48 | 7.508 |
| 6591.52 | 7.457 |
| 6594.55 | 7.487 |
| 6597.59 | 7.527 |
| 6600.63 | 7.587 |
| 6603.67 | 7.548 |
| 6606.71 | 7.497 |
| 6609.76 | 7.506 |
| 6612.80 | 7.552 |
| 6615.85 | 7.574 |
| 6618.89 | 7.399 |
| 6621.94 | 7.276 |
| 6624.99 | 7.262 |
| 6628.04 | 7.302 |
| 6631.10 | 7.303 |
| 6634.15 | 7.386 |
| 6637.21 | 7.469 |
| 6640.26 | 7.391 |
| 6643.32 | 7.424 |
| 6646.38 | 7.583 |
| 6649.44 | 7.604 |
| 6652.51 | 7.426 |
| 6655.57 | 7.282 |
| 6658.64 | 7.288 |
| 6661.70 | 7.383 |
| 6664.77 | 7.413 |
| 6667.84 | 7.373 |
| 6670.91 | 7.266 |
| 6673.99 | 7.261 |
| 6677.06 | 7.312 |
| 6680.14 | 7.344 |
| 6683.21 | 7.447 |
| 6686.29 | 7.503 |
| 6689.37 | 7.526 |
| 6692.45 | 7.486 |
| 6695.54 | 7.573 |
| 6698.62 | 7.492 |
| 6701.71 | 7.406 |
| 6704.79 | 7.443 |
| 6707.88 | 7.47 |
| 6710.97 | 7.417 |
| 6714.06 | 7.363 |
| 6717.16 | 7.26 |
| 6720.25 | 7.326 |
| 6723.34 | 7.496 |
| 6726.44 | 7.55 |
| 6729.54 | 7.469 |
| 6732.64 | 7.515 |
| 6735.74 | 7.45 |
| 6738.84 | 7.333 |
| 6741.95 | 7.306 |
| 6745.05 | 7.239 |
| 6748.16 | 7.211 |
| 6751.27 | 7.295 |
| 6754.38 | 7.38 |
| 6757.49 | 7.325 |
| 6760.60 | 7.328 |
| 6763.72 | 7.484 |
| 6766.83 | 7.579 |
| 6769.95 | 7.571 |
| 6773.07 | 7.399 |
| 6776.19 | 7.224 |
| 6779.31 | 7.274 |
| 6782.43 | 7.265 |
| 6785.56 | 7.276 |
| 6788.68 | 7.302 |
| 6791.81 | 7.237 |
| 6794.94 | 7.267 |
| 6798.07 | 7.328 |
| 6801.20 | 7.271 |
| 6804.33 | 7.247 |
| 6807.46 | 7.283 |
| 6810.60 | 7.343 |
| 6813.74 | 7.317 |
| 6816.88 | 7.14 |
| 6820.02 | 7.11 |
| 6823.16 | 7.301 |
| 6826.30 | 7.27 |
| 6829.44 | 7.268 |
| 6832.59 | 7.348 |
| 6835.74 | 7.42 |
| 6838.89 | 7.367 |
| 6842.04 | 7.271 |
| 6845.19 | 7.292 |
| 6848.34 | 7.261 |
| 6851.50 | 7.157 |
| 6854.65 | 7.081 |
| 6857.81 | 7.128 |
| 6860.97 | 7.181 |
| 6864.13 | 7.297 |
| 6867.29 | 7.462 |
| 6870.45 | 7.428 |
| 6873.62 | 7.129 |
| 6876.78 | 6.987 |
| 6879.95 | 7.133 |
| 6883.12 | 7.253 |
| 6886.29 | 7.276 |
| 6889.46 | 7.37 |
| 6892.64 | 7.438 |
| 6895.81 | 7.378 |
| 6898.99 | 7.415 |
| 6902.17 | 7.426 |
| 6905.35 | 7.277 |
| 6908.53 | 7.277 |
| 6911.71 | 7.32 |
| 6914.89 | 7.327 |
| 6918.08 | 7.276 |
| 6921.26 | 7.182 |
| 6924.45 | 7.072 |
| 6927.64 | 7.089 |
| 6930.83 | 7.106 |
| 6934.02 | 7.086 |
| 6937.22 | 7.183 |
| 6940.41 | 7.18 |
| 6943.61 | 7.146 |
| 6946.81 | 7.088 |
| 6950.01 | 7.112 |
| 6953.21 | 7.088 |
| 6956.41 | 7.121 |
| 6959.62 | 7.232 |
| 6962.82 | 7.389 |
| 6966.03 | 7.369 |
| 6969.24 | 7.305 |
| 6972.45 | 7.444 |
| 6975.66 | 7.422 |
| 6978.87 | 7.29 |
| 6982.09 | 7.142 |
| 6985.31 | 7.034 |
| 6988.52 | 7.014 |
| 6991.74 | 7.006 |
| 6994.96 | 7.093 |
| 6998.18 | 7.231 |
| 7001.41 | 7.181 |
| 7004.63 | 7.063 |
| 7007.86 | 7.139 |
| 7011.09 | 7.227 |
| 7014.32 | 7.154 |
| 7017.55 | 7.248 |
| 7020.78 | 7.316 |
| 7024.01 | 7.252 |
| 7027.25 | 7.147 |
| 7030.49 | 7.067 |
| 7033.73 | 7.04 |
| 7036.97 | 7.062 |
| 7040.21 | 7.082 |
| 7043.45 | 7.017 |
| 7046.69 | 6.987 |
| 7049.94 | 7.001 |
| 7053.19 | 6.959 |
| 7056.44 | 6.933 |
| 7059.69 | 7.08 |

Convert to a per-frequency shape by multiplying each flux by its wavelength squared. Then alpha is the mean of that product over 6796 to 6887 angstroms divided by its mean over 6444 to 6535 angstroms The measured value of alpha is 1.1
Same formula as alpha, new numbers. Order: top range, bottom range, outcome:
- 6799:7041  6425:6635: 1.08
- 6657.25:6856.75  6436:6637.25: 1.05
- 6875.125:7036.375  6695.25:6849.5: 1.04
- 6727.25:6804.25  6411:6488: 1.06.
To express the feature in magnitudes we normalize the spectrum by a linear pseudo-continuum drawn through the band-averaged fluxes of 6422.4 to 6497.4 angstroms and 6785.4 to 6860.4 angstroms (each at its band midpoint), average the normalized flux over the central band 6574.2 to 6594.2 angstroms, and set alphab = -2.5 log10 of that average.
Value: -0.01 mag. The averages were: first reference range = 7.61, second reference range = 7.26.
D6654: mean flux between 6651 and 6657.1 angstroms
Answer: 7.36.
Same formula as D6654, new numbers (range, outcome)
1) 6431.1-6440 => 7.68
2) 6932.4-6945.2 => 7.15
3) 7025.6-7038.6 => 7.08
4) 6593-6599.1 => 7.51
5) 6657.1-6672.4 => 7.35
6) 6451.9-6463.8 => 7.53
